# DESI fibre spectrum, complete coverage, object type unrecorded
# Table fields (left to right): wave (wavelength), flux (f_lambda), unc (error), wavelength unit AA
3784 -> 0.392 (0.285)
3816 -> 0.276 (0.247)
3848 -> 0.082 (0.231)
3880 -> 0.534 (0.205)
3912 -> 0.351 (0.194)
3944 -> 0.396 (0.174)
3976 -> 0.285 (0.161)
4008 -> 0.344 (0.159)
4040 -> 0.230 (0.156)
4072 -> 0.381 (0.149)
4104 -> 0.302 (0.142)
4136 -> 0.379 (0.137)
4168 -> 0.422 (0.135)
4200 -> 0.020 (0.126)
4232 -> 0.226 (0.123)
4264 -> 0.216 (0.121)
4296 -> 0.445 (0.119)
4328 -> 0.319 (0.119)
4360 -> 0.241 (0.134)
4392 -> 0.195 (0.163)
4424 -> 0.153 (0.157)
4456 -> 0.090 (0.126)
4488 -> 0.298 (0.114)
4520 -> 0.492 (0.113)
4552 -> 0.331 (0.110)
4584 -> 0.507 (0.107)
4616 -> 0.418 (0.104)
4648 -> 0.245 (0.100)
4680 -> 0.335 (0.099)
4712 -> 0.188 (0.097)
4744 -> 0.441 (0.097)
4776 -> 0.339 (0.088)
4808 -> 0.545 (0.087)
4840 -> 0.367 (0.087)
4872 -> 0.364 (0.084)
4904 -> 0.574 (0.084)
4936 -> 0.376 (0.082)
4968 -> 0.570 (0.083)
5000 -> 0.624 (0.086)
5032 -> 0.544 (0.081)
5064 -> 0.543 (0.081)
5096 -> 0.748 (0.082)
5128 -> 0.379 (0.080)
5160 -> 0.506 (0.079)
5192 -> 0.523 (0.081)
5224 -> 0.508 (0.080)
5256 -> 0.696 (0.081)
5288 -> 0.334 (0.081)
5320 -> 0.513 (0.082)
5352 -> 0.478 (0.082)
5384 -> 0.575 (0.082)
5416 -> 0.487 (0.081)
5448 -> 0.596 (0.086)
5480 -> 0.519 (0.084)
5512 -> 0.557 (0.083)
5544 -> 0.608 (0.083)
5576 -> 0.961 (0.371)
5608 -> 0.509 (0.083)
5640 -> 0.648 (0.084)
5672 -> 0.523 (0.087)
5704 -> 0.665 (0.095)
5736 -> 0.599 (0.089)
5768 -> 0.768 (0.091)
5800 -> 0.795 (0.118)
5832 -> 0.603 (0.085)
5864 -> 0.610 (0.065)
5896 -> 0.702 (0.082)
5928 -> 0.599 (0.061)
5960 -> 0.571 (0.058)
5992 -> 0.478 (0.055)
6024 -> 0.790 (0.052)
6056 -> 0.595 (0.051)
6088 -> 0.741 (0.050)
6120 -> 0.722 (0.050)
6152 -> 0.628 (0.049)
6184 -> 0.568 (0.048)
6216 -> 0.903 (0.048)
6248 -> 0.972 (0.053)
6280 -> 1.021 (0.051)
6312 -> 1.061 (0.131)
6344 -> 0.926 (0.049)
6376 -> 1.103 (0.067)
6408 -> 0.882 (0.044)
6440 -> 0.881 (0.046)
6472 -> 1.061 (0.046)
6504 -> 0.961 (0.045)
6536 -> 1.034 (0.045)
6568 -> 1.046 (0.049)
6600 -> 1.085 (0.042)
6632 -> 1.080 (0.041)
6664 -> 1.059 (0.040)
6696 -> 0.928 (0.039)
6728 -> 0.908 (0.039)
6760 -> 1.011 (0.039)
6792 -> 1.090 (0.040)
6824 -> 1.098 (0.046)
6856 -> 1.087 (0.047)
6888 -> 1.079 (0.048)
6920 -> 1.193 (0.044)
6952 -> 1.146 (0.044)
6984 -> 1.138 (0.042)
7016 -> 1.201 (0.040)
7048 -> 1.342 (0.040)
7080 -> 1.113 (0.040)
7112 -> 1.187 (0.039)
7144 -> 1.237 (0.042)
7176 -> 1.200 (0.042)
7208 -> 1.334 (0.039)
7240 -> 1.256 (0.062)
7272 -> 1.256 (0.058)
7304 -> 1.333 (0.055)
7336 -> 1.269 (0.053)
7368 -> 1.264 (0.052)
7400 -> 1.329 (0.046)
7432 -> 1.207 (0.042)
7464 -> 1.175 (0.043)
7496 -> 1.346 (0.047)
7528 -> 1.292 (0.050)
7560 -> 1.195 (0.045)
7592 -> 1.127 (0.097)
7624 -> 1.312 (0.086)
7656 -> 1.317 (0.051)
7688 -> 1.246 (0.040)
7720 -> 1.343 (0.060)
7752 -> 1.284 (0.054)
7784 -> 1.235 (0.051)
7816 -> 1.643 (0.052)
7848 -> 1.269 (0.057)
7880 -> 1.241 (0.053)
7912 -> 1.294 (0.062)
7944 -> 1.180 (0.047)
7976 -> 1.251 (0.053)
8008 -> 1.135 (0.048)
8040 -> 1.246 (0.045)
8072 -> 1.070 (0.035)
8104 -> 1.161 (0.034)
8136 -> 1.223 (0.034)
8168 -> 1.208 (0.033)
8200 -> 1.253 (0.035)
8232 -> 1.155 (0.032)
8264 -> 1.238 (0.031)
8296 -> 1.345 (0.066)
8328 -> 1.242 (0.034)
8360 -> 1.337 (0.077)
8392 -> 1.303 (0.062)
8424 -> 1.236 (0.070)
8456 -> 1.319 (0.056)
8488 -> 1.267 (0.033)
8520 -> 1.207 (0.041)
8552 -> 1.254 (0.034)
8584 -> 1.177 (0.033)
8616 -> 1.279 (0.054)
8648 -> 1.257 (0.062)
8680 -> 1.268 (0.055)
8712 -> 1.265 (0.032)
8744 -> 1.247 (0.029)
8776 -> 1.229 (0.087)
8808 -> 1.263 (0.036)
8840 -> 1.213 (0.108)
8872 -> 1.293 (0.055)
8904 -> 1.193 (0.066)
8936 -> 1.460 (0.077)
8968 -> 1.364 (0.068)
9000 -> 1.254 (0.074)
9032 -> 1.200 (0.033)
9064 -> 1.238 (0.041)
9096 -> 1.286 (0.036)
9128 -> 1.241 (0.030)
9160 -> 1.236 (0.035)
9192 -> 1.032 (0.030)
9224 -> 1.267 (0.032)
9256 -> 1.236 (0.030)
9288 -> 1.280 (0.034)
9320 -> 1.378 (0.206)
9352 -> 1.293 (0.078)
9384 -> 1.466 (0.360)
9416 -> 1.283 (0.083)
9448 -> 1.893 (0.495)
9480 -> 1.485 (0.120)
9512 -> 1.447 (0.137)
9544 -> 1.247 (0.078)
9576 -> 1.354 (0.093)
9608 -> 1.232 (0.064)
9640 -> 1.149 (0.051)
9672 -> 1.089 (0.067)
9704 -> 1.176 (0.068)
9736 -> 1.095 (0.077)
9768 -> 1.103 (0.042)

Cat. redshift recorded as 0.56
